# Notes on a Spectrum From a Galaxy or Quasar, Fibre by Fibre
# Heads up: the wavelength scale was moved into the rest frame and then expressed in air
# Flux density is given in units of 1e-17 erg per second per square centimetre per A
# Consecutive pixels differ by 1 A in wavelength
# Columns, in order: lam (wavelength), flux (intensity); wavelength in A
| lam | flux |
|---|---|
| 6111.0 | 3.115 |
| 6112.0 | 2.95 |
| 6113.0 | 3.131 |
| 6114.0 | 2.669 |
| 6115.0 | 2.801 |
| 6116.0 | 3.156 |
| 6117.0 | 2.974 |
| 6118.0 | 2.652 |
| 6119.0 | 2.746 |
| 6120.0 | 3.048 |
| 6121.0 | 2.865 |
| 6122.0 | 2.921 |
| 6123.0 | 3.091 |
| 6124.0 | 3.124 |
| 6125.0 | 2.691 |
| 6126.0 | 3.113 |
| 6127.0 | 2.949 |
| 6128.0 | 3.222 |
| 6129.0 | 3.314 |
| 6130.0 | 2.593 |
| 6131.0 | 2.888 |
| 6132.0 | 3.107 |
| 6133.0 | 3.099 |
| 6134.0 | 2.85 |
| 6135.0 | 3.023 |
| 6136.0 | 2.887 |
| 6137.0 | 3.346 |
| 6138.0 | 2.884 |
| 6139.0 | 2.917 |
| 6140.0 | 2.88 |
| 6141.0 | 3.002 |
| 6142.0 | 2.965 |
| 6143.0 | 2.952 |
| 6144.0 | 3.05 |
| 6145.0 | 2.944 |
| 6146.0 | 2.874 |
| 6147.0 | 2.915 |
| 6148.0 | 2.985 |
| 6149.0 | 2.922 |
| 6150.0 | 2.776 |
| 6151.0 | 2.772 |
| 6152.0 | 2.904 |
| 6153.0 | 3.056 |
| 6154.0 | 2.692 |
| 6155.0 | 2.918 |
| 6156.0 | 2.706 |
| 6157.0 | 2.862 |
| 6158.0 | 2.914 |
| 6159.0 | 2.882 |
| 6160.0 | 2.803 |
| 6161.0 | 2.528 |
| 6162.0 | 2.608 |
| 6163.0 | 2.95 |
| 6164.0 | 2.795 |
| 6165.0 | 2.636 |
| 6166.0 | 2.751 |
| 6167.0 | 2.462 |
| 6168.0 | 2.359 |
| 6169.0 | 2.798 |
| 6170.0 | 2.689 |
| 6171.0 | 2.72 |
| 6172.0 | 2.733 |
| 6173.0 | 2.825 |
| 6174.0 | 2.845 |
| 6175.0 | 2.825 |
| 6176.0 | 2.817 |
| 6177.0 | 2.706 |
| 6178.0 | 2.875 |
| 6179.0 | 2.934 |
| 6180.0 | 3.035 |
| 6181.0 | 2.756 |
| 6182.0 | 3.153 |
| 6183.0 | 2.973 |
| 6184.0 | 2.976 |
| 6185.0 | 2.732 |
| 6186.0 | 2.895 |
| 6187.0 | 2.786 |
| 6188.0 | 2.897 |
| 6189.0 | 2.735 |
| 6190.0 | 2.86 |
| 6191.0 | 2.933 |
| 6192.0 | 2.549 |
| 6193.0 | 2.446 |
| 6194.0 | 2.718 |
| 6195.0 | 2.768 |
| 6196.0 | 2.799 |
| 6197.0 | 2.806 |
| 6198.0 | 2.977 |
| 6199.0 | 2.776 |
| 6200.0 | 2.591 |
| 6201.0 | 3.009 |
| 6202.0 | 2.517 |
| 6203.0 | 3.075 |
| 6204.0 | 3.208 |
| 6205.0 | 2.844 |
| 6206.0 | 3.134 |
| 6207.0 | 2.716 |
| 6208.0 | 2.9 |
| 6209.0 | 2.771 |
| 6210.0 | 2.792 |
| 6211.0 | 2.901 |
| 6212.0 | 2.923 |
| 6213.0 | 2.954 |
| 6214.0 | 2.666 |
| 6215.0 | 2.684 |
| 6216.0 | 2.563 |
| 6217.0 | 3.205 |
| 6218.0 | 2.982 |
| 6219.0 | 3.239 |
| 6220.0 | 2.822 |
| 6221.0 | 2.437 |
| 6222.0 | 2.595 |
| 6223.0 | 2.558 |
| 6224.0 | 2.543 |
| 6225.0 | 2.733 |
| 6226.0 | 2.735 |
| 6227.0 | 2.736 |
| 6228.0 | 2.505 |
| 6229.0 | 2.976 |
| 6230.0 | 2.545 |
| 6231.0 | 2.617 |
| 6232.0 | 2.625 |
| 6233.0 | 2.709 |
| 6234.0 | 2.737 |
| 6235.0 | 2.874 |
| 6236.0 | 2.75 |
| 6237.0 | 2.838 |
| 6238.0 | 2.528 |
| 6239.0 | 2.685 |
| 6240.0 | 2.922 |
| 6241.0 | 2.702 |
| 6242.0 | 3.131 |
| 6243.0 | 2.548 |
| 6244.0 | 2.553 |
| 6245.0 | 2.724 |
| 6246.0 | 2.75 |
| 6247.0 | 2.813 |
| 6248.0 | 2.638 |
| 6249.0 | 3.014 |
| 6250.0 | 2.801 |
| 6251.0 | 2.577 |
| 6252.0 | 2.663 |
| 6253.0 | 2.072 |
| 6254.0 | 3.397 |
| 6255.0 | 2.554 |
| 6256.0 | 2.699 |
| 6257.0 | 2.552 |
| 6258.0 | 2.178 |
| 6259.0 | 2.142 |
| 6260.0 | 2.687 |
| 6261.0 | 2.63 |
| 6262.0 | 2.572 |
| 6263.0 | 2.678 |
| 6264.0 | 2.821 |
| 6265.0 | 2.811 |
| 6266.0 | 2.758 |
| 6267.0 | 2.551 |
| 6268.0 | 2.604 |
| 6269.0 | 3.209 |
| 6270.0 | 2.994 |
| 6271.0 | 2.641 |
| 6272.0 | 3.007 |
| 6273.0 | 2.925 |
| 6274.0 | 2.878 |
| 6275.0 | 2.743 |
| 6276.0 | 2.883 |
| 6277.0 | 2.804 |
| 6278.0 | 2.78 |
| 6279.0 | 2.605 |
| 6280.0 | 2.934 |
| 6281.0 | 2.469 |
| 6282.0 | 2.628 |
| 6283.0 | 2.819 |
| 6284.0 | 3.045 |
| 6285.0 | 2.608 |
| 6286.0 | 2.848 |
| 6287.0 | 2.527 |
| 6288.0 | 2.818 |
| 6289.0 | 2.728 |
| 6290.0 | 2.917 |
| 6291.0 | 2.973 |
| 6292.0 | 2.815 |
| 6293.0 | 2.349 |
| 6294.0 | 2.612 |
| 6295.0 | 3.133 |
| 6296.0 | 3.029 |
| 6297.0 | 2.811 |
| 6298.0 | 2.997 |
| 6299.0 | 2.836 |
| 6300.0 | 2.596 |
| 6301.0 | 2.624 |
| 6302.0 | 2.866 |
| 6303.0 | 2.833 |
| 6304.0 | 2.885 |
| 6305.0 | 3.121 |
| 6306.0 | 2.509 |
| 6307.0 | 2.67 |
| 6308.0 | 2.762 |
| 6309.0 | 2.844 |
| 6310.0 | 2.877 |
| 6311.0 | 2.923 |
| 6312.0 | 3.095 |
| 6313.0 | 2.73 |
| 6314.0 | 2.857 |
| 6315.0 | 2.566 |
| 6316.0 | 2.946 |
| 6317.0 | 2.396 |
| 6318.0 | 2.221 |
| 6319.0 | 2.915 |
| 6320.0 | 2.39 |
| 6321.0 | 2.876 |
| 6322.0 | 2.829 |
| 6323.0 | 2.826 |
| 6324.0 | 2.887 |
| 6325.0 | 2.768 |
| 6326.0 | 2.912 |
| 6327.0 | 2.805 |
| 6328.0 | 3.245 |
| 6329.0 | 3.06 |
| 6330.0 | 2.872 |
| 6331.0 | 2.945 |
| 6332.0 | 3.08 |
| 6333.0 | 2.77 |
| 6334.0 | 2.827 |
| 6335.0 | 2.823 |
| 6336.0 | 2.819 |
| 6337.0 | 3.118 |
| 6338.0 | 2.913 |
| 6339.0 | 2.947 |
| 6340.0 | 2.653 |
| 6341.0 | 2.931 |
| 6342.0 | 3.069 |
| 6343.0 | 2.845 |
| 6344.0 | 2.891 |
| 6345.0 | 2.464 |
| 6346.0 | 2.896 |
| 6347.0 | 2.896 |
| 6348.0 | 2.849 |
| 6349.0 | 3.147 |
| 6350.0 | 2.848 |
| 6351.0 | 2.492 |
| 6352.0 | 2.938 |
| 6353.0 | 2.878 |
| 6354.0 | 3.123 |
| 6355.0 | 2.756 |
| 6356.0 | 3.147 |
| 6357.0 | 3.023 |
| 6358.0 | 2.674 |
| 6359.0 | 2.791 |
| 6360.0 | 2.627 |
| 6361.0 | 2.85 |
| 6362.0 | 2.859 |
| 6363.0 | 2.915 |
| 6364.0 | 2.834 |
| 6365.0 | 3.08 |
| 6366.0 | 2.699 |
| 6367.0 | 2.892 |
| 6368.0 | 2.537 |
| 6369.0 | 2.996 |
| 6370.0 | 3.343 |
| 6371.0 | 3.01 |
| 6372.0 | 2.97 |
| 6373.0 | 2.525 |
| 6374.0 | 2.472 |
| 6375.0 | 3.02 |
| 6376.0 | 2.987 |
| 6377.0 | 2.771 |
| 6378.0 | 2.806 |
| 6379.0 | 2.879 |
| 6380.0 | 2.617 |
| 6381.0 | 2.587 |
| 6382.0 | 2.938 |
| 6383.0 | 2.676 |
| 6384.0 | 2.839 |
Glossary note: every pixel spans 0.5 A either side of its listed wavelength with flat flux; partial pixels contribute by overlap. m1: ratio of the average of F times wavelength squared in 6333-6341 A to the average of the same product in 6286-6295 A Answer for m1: 1.1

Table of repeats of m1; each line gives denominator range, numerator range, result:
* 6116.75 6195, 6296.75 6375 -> 1.05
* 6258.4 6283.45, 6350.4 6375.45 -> 1.07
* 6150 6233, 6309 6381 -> 1.07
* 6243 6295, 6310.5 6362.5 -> 1.07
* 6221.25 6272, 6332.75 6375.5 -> 1.10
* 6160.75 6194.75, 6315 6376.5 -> 1.08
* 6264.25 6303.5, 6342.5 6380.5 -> 1.05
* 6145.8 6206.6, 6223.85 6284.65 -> 0.99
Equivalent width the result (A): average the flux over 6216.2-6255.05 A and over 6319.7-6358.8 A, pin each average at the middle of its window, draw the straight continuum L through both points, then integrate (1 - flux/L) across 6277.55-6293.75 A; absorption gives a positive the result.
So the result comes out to 0.4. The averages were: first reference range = 2.74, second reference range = 2.88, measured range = 2.74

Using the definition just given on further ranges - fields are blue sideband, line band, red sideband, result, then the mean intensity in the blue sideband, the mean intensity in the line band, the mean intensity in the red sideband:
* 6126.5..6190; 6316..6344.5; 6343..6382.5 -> 0.0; 2.87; 2.85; 2.85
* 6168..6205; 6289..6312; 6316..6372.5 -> 0.2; 2.82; 2.82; 2.86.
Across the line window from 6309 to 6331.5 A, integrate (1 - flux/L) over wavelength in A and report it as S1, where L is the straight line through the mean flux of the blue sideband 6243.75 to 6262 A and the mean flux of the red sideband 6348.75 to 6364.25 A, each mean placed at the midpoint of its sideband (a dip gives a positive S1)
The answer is -0.3 A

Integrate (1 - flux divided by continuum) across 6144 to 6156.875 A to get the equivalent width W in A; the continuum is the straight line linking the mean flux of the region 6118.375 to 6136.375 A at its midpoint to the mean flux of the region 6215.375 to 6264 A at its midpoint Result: 0.2 A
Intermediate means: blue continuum 2.97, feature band 2.88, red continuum 2.7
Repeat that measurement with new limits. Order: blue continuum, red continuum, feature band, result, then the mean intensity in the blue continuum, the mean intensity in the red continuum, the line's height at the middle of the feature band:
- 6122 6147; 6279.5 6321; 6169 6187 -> 0.5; 2.99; 2.77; 2.93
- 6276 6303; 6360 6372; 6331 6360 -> -0.1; 2.78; 2.9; 2.87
